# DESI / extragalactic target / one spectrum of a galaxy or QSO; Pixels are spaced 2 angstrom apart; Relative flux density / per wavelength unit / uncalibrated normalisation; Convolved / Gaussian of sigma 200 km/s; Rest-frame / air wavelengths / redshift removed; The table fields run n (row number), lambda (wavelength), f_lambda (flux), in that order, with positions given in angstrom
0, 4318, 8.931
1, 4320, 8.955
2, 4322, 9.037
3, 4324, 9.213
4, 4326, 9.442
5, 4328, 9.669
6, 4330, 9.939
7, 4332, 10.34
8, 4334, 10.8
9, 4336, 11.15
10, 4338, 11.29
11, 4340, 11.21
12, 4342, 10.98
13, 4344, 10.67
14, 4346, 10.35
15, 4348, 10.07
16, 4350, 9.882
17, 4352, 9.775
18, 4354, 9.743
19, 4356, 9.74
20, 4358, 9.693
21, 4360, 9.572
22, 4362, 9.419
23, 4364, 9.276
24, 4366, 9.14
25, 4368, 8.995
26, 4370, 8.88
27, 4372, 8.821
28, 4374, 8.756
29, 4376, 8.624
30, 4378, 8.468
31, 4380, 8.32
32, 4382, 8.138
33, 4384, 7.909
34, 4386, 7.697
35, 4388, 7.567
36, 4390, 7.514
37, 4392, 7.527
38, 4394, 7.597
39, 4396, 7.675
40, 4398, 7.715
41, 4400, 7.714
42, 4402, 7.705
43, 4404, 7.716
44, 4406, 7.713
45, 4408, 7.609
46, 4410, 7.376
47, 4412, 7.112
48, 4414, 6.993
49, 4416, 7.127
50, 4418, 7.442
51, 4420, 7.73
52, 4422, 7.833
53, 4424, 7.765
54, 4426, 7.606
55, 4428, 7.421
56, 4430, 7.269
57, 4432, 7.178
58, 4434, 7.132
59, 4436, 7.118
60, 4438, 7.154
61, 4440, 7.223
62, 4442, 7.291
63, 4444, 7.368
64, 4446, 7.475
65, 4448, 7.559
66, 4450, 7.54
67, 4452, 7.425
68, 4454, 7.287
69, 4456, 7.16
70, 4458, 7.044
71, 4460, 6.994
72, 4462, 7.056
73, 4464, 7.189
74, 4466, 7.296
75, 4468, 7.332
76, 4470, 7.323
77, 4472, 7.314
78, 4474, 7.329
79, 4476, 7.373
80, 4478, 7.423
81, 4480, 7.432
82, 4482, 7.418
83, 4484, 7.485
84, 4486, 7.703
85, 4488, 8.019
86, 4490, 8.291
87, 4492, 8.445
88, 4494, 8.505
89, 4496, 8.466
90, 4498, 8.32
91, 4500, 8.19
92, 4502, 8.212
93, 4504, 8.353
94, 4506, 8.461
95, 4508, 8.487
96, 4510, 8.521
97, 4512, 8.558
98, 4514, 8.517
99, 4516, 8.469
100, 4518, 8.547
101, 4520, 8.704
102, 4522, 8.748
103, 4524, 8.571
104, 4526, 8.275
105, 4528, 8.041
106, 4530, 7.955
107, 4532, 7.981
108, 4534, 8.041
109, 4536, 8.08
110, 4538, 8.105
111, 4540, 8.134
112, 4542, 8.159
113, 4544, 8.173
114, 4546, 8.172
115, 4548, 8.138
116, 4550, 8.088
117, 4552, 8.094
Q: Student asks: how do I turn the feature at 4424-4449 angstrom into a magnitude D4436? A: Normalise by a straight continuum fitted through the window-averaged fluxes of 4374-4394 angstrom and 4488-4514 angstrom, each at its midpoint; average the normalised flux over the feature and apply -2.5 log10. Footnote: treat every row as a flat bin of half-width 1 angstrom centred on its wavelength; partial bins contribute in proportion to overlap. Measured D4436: 0.12 mag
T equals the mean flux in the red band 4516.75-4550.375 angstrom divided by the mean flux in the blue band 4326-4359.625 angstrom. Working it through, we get 0.8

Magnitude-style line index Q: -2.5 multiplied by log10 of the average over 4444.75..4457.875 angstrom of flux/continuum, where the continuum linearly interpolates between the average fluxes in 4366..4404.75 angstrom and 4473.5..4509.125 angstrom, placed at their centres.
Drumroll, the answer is 0.09 mag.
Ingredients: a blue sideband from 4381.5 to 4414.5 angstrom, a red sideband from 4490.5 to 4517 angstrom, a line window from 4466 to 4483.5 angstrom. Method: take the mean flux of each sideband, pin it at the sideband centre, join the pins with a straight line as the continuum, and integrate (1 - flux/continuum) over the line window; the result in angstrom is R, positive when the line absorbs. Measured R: 1.8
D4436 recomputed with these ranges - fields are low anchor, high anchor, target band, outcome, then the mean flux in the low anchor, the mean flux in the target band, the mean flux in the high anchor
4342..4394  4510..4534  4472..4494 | 0.11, 8.99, 7.71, 8.39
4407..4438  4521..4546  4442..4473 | 0.05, 7.37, 7.29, 8.19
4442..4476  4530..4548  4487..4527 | -0.09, 7.3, 8.43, 8.1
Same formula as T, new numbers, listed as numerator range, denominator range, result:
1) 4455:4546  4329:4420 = 0.90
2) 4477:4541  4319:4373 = 0.83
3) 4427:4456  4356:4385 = 0.82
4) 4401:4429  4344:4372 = 0.78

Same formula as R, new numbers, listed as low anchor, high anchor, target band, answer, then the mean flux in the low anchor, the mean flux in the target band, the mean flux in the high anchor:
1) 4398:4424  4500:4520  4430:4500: 4.7 angstrom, 7.52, 7.5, 8.46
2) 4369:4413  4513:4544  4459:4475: 1.8 angstrom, 7.92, 7.23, 8.28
